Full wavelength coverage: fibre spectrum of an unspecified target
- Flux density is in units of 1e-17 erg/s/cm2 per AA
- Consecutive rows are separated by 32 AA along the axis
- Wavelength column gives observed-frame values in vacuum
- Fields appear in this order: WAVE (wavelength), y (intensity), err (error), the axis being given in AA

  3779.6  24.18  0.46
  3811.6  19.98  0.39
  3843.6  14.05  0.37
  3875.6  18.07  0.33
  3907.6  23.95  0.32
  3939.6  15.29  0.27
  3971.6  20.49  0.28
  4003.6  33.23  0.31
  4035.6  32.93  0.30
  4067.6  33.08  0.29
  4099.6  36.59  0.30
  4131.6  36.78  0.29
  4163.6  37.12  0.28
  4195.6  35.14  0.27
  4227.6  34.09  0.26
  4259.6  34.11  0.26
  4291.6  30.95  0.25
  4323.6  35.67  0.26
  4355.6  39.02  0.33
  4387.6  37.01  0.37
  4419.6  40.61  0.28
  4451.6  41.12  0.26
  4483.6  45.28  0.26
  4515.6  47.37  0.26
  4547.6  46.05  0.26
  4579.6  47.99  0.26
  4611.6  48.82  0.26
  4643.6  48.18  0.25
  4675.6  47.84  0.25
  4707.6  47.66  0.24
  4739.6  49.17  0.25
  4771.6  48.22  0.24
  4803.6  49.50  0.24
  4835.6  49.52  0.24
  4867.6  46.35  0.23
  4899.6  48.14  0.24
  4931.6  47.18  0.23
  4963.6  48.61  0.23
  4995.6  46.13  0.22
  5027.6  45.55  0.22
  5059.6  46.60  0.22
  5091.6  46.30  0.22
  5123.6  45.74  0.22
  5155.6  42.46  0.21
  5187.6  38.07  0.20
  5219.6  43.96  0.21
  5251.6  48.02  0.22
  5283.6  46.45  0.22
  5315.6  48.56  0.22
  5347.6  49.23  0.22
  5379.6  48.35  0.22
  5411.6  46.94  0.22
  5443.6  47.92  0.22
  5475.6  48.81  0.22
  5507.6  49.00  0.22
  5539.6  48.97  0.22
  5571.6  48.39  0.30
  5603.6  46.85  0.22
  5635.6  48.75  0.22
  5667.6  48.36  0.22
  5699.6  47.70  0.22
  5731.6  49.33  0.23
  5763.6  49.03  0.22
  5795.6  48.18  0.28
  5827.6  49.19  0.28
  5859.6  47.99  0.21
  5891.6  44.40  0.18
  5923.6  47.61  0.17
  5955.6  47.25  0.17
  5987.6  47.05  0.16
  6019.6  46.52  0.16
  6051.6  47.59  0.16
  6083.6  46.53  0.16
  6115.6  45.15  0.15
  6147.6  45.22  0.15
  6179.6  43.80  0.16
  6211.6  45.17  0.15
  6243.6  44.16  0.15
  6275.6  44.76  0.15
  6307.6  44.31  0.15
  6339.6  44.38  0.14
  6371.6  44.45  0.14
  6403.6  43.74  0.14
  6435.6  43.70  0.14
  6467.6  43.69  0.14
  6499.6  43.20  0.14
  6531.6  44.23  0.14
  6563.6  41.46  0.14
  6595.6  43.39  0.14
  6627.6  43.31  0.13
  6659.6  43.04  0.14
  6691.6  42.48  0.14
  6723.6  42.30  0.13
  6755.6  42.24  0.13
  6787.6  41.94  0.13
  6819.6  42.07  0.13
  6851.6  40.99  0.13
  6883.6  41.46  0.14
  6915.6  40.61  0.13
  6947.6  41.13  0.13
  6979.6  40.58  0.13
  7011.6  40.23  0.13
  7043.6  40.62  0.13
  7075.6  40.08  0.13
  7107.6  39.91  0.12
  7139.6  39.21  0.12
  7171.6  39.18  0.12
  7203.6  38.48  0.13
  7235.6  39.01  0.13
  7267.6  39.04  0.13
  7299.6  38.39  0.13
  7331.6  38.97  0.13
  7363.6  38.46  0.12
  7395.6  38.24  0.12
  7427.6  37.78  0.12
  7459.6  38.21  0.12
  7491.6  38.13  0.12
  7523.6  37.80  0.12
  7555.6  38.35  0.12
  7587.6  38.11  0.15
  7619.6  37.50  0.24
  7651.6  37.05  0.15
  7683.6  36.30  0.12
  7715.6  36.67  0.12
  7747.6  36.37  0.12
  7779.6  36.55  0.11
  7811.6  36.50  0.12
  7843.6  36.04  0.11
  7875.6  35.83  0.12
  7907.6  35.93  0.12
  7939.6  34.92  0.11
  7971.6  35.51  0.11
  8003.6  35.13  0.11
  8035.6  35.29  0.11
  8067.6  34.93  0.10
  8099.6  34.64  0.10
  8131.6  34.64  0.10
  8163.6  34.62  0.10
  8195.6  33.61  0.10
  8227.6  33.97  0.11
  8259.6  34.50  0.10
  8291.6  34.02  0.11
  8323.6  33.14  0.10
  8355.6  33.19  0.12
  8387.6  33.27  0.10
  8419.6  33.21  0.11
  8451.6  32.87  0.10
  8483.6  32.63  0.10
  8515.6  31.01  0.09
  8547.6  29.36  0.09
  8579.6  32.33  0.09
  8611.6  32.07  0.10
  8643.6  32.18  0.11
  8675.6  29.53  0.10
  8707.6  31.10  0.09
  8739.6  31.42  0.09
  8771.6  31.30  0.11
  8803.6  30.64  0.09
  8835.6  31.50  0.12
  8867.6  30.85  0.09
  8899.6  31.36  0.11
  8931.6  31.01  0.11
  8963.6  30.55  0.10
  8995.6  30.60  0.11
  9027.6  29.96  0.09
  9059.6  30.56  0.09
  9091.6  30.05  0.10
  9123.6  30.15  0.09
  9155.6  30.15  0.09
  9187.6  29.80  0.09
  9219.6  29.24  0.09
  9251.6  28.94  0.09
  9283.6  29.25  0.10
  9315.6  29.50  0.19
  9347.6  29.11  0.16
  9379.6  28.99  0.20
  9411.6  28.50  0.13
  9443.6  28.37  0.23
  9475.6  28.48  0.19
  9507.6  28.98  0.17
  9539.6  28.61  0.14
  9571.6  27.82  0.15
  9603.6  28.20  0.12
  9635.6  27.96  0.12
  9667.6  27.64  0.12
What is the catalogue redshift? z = 0.00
